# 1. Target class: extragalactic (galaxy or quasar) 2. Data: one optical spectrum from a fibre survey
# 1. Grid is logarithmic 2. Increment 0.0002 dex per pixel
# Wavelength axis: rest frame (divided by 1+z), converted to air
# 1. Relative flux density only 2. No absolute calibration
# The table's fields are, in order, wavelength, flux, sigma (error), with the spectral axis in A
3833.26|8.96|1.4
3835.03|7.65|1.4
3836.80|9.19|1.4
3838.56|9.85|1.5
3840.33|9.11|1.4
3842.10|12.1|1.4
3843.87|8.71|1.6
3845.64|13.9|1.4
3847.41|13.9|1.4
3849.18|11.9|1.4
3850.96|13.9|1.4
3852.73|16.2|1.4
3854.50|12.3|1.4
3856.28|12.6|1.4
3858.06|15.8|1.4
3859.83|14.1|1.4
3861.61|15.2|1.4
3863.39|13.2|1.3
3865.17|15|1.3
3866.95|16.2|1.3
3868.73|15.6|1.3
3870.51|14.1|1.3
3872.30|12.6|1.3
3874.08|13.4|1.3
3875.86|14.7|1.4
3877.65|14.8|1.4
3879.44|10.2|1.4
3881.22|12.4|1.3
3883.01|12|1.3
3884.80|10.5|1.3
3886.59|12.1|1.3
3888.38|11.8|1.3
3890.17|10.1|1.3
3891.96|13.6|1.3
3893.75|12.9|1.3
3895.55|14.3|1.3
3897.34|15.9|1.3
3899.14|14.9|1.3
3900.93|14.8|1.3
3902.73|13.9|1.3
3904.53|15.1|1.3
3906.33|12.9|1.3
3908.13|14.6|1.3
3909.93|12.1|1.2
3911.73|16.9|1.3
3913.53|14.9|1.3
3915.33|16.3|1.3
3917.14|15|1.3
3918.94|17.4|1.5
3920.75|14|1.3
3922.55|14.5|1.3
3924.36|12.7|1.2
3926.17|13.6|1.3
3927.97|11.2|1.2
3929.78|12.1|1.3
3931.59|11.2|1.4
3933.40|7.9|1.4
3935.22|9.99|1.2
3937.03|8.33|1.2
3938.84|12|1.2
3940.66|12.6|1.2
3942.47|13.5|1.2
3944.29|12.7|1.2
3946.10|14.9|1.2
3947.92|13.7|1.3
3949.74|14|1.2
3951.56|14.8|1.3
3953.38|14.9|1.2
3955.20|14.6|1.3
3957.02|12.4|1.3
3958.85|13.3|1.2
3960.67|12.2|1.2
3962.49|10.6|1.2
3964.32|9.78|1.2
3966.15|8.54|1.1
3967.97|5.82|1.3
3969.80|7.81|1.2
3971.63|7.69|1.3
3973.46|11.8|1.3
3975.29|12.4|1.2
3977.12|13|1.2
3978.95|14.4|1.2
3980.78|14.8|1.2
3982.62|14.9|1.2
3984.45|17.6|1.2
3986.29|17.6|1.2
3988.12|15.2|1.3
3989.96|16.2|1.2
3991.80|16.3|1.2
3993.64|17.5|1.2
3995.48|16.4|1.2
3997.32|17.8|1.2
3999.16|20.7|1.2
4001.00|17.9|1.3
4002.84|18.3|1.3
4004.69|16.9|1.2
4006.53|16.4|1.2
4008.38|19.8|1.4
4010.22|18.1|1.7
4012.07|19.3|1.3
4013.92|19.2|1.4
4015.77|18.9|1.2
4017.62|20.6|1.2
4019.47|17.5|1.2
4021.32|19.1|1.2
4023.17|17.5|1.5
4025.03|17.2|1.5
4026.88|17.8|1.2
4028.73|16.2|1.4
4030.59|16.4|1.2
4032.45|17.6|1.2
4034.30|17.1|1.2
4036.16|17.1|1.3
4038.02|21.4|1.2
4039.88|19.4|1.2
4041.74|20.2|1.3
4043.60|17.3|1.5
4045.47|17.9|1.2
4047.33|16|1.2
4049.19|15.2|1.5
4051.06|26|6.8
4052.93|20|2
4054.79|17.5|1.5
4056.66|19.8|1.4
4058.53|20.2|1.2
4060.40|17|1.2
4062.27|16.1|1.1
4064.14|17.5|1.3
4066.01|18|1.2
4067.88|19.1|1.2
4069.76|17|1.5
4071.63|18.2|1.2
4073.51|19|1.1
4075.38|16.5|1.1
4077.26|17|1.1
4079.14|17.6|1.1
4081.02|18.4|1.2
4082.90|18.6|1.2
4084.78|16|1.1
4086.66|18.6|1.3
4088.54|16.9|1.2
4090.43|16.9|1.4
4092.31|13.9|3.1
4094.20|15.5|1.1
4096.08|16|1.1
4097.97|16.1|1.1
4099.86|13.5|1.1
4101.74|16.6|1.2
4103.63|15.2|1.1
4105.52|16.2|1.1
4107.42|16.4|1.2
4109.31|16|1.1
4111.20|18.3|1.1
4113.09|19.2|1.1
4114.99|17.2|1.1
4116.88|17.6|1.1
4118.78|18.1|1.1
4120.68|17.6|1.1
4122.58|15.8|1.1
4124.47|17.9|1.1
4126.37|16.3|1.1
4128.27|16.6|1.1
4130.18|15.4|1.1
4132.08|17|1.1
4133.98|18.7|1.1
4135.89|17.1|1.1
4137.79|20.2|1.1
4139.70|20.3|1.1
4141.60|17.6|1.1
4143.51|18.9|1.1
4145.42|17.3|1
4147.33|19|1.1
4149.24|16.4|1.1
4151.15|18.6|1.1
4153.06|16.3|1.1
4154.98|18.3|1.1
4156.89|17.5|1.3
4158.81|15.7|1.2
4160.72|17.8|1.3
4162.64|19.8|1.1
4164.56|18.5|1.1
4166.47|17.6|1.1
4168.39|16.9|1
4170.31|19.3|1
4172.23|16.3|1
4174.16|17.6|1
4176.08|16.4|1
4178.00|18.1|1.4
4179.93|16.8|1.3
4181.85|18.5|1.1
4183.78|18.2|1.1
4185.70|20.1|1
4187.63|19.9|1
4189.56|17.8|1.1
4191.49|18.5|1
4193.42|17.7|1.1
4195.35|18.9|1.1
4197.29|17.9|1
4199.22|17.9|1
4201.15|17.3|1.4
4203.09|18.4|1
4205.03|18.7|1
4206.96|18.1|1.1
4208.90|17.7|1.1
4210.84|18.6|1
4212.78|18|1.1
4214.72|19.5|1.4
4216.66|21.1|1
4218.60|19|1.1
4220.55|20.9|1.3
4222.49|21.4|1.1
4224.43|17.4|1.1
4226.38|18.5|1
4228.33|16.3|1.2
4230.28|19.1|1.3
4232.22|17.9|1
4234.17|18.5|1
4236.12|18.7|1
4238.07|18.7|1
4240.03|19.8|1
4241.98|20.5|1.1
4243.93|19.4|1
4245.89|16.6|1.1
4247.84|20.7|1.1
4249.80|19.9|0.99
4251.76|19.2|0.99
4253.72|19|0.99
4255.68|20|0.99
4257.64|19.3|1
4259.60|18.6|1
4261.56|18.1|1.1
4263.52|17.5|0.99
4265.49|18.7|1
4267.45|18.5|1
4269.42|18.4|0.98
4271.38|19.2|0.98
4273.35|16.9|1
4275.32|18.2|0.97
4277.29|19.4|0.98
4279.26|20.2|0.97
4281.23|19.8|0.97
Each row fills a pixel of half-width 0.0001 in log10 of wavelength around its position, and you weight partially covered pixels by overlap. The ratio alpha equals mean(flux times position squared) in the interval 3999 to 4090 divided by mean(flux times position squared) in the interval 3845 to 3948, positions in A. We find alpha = 1.46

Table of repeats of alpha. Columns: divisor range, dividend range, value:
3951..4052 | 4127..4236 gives 1.23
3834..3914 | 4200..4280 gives 1.71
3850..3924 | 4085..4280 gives 1.50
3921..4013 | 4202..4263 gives 1.56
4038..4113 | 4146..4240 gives 1.10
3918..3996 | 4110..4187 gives 1.51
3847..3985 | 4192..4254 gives 1.67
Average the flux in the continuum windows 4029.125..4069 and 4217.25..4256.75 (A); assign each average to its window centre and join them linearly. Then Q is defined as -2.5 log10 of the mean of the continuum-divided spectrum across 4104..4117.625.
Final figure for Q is 0.09 mag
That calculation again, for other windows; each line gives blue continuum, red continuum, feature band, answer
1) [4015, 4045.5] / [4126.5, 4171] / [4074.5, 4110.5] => 0.10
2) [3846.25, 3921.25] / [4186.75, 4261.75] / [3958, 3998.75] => 0.15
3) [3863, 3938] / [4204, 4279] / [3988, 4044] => -0.19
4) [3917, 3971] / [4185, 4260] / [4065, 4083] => -0.17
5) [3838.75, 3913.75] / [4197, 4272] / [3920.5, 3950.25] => 0.17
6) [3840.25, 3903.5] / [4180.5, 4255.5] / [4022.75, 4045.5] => -0.13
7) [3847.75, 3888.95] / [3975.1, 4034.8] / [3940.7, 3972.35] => 0.31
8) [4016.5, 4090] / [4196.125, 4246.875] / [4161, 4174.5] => 0.03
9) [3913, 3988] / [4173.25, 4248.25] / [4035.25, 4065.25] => -0.24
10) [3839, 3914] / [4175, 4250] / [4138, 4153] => -0.04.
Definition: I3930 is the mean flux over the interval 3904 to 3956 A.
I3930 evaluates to 13.4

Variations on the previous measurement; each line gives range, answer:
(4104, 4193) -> 17.7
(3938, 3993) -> 13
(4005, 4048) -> 18.2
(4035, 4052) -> 18.9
